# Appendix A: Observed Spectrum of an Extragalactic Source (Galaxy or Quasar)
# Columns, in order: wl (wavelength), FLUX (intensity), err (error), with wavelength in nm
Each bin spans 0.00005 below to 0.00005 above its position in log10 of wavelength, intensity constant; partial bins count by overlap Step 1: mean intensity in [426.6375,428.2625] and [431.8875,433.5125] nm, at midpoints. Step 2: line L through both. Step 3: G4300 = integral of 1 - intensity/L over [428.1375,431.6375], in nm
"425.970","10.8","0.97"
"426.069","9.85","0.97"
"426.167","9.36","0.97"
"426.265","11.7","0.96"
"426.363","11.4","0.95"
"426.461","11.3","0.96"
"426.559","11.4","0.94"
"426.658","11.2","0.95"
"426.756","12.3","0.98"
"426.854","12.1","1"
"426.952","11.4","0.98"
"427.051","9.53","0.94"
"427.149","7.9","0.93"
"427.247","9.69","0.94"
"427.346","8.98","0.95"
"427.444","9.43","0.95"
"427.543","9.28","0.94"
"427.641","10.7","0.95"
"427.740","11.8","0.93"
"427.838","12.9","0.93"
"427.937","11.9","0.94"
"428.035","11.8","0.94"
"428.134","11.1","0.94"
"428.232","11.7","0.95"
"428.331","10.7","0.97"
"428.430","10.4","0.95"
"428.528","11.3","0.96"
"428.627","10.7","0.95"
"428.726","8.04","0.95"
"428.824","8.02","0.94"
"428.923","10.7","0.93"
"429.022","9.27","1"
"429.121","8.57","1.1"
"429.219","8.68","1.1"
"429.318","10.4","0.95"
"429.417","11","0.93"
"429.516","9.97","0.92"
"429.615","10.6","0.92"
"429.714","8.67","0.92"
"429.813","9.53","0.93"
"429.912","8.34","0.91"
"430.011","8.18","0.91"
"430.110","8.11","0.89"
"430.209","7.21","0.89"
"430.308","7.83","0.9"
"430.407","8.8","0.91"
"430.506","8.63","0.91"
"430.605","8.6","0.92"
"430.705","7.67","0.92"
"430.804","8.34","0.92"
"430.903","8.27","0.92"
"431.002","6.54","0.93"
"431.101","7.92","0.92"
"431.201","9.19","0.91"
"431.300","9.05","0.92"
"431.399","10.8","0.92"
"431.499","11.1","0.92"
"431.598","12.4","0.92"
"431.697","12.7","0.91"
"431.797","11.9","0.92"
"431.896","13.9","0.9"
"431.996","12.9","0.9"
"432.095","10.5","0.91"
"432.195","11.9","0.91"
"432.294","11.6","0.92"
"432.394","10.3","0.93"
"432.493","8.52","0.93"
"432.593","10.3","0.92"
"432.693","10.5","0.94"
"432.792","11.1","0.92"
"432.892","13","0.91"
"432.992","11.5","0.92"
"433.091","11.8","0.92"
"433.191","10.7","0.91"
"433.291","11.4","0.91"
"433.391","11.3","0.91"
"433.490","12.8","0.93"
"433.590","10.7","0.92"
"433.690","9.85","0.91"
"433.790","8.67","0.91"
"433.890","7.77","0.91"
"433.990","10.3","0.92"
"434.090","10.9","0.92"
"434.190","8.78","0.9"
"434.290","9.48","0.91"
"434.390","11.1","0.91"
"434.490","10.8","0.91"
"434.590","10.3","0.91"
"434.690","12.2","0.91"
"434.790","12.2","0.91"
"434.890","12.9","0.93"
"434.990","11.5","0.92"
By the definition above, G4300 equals 0.55 nm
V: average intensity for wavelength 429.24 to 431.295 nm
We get 8.69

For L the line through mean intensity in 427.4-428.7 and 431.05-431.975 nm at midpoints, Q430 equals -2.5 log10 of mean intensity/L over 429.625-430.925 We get 0.30 mag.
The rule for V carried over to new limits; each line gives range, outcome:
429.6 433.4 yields 10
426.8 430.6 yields 9.83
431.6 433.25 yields 11.5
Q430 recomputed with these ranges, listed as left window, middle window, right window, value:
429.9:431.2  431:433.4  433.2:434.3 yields -0.20 mag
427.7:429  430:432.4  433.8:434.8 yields 0.08 mag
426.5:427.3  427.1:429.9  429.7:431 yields -0.06 mag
